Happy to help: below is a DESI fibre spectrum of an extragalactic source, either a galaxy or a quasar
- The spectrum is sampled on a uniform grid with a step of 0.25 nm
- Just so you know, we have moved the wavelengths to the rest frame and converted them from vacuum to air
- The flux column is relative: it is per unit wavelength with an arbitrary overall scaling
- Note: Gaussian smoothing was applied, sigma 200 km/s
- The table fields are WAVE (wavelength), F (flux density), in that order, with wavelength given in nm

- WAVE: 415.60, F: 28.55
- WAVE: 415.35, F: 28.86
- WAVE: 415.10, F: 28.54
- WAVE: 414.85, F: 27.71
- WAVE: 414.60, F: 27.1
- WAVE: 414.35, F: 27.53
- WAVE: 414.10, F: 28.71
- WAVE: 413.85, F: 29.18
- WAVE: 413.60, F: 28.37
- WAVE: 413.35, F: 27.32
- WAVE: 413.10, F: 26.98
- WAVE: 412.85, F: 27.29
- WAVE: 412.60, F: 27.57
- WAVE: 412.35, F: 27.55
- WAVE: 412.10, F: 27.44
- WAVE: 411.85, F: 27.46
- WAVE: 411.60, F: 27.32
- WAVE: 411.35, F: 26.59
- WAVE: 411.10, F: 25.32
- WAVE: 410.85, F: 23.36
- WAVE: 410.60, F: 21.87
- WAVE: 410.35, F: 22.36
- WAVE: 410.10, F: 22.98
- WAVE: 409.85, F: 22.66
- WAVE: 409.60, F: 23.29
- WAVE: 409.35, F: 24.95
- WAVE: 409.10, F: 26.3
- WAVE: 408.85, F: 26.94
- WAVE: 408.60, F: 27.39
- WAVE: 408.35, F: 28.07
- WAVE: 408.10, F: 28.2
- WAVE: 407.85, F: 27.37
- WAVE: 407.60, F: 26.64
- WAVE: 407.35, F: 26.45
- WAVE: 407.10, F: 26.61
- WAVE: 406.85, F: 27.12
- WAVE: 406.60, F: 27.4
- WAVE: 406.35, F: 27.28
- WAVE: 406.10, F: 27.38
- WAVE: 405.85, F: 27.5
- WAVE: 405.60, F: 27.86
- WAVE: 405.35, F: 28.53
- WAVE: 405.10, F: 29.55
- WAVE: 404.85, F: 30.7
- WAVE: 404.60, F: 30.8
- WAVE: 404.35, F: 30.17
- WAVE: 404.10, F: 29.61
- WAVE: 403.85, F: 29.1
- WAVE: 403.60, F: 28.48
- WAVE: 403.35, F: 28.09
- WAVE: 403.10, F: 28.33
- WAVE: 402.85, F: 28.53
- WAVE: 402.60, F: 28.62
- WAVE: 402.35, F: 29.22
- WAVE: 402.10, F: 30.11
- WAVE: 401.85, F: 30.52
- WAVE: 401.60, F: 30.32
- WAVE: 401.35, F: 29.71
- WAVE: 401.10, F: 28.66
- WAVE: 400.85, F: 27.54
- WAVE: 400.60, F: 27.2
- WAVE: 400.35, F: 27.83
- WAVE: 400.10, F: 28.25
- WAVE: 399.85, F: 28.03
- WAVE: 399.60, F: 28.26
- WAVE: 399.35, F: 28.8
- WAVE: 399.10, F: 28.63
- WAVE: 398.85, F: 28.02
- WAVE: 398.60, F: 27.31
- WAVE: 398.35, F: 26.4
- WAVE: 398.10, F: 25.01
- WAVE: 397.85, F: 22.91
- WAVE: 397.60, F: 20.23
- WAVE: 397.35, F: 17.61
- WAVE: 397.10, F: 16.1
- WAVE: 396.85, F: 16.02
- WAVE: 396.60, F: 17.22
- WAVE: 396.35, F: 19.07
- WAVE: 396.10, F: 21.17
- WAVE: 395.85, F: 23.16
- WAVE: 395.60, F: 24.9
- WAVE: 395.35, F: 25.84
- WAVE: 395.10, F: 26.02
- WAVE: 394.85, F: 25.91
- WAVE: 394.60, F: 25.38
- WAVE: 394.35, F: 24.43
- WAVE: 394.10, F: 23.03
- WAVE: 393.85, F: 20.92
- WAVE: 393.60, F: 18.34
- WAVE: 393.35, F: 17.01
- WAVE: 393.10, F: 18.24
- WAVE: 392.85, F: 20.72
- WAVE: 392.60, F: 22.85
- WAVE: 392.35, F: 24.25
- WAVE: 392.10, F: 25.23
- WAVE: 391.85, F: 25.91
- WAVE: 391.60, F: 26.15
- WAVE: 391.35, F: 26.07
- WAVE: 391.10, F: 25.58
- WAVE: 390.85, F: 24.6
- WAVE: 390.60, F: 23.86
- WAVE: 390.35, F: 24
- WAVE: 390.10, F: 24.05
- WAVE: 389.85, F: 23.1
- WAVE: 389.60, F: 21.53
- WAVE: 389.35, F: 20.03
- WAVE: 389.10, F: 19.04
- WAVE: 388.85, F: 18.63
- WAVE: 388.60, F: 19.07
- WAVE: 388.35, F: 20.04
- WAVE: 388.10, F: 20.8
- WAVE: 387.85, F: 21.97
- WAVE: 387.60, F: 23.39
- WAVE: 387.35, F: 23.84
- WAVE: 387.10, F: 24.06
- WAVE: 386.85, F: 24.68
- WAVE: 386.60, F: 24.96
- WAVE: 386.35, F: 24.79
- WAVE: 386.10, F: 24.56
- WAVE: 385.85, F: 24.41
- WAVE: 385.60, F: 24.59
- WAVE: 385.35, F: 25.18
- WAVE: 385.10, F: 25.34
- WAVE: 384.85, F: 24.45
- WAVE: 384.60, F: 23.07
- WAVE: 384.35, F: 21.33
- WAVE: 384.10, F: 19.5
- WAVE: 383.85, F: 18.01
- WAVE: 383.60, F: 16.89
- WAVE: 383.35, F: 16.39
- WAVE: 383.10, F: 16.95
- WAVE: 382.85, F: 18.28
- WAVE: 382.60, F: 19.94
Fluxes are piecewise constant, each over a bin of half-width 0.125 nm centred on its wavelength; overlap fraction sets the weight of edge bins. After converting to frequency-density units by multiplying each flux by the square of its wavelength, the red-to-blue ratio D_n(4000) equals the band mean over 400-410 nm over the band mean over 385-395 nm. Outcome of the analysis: 1.31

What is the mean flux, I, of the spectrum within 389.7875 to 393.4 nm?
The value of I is 23.6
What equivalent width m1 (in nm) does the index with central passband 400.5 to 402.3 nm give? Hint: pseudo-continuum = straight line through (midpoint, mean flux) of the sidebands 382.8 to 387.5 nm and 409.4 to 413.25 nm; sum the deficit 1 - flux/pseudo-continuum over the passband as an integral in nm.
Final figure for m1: -0.37 nm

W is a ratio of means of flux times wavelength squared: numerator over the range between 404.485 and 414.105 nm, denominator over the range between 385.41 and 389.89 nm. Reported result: 1.3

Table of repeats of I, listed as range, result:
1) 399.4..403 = 28.8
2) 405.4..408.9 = 27.3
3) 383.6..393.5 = 22.7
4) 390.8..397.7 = 22.2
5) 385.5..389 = 22.8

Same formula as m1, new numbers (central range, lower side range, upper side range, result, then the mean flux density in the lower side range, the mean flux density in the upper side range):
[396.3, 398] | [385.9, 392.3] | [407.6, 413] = 0.400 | 23.2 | 25.8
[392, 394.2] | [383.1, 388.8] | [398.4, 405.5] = 0.352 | 22.2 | 28.9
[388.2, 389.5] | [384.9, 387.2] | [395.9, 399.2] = 0.250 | 24.7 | 22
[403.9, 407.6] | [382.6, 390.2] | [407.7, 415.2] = -0.430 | 21.7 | 26.5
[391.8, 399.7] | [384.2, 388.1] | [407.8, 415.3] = 0.624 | 23.9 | 26.5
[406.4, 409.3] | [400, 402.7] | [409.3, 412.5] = -0.102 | 28.9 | 24.9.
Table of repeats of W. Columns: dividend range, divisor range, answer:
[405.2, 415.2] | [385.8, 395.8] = 1.27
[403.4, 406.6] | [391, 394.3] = 1.35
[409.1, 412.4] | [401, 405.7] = 0.88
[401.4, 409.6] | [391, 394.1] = 1.33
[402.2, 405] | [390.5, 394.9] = 1.33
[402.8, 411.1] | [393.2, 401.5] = 1.17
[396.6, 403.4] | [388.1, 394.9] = 1.23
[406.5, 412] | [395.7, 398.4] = 1.35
